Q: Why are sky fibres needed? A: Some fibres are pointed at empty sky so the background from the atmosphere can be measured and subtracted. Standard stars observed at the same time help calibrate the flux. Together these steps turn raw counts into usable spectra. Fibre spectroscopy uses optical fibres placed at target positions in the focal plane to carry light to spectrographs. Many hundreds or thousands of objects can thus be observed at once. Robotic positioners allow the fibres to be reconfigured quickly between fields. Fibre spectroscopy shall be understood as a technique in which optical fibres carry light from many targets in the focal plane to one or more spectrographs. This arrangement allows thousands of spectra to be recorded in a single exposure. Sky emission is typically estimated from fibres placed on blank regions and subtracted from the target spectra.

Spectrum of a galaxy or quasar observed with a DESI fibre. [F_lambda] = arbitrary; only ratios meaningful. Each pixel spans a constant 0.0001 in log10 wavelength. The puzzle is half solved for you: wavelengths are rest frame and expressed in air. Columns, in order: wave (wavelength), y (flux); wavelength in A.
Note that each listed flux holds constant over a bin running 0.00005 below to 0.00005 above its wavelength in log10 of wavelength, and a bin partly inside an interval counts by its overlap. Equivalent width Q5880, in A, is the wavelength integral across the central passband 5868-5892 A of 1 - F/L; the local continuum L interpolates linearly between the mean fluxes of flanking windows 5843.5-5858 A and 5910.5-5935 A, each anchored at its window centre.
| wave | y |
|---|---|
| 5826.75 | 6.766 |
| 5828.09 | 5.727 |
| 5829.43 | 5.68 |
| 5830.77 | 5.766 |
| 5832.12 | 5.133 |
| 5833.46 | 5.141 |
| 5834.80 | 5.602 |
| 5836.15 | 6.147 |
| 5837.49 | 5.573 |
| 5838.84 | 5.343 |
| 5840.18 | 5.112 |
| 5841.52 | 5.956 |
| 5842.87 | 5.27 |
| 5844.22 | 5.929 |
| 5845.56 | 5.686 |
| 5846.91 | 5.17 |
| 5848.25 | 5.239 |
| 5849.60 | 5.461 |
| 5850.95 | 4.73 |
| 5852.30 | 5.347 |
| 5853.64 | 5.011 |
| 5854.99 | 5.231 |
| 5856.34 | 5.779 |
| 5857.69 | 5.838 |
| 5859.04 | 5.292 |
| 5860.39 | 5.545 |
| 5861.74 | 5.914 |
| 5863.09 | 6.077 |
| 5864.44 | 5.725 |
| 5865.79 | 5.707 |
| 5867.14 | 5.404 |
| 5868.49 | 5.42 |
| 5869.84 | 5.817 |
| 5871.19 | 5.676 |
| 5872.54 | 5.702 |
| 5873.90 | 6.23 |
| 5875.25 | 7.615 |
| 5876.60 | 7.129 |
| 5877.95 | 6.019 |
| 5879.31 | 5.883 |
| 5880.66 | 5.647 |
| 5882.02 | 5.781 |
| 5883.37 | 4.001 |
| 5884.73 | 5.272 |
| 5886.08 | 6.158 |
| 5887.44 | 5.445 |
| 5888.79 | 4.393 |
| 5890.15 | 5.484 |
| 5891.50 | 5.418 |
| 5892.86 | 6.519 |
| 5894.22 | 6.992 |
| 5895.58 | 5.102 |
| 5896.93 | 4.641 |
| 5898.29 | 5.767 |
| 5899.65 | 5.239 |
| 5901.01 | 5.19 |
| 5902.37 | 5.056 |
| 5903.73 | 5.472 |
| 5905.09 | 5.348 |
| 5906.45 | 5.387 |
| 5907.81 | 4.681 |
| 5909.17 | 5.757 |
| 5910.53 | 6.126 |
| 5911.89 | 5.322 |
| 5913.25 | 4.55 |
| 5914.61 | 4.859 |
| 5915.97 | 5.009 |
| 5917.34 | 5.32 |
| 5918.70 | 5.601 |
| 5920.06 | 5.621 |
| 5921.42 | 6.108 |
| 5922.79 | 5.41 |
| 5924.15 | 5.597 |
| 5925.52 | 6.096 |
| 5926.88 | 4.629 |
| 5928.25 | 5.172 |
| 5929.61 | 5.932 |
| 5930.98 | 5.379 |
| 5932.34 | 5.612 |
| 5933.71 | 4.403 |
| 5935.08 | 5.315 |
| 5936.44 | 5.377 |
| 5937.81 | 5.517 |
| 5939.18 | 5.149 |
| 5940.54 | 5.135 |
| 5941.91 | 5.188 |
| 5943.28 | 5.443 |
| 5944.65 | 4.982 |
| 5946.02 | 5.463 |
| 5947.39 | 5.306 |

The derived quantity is -1.6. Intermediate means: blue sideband 5.39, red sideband 5.35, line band 5.73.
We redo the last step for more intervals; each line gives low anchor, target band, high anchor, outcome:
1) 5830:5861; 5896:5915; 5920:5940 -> 0.62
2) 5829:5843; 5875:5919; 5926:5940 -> -1.13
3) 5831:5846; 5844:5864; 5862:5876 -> 0.94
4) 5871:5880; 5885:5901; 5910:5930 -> 1.20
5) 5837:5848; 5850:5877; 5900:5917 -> -1.67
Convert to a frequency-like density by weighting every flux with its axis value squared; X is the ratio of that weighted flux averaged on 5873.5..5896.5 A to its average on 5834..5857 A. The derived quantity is 1.08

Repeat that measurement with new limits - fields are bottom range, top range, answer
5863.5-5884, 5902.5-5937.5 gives 0.93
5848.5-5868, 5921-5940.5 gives 1.00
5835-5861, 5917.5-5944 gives 1.02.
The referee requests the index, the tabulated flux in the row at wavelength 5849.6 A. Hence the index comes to 5.461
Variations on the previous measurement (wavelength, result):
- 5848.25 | 5.239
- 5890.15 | 5.484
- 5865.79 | 5.707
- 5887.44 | 5.445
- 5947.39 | 5.306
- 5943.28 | 5.443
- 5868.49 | 5.42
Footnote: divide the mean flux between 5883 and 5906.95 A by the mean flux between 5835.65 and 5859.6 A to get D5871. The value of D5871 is 0.99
